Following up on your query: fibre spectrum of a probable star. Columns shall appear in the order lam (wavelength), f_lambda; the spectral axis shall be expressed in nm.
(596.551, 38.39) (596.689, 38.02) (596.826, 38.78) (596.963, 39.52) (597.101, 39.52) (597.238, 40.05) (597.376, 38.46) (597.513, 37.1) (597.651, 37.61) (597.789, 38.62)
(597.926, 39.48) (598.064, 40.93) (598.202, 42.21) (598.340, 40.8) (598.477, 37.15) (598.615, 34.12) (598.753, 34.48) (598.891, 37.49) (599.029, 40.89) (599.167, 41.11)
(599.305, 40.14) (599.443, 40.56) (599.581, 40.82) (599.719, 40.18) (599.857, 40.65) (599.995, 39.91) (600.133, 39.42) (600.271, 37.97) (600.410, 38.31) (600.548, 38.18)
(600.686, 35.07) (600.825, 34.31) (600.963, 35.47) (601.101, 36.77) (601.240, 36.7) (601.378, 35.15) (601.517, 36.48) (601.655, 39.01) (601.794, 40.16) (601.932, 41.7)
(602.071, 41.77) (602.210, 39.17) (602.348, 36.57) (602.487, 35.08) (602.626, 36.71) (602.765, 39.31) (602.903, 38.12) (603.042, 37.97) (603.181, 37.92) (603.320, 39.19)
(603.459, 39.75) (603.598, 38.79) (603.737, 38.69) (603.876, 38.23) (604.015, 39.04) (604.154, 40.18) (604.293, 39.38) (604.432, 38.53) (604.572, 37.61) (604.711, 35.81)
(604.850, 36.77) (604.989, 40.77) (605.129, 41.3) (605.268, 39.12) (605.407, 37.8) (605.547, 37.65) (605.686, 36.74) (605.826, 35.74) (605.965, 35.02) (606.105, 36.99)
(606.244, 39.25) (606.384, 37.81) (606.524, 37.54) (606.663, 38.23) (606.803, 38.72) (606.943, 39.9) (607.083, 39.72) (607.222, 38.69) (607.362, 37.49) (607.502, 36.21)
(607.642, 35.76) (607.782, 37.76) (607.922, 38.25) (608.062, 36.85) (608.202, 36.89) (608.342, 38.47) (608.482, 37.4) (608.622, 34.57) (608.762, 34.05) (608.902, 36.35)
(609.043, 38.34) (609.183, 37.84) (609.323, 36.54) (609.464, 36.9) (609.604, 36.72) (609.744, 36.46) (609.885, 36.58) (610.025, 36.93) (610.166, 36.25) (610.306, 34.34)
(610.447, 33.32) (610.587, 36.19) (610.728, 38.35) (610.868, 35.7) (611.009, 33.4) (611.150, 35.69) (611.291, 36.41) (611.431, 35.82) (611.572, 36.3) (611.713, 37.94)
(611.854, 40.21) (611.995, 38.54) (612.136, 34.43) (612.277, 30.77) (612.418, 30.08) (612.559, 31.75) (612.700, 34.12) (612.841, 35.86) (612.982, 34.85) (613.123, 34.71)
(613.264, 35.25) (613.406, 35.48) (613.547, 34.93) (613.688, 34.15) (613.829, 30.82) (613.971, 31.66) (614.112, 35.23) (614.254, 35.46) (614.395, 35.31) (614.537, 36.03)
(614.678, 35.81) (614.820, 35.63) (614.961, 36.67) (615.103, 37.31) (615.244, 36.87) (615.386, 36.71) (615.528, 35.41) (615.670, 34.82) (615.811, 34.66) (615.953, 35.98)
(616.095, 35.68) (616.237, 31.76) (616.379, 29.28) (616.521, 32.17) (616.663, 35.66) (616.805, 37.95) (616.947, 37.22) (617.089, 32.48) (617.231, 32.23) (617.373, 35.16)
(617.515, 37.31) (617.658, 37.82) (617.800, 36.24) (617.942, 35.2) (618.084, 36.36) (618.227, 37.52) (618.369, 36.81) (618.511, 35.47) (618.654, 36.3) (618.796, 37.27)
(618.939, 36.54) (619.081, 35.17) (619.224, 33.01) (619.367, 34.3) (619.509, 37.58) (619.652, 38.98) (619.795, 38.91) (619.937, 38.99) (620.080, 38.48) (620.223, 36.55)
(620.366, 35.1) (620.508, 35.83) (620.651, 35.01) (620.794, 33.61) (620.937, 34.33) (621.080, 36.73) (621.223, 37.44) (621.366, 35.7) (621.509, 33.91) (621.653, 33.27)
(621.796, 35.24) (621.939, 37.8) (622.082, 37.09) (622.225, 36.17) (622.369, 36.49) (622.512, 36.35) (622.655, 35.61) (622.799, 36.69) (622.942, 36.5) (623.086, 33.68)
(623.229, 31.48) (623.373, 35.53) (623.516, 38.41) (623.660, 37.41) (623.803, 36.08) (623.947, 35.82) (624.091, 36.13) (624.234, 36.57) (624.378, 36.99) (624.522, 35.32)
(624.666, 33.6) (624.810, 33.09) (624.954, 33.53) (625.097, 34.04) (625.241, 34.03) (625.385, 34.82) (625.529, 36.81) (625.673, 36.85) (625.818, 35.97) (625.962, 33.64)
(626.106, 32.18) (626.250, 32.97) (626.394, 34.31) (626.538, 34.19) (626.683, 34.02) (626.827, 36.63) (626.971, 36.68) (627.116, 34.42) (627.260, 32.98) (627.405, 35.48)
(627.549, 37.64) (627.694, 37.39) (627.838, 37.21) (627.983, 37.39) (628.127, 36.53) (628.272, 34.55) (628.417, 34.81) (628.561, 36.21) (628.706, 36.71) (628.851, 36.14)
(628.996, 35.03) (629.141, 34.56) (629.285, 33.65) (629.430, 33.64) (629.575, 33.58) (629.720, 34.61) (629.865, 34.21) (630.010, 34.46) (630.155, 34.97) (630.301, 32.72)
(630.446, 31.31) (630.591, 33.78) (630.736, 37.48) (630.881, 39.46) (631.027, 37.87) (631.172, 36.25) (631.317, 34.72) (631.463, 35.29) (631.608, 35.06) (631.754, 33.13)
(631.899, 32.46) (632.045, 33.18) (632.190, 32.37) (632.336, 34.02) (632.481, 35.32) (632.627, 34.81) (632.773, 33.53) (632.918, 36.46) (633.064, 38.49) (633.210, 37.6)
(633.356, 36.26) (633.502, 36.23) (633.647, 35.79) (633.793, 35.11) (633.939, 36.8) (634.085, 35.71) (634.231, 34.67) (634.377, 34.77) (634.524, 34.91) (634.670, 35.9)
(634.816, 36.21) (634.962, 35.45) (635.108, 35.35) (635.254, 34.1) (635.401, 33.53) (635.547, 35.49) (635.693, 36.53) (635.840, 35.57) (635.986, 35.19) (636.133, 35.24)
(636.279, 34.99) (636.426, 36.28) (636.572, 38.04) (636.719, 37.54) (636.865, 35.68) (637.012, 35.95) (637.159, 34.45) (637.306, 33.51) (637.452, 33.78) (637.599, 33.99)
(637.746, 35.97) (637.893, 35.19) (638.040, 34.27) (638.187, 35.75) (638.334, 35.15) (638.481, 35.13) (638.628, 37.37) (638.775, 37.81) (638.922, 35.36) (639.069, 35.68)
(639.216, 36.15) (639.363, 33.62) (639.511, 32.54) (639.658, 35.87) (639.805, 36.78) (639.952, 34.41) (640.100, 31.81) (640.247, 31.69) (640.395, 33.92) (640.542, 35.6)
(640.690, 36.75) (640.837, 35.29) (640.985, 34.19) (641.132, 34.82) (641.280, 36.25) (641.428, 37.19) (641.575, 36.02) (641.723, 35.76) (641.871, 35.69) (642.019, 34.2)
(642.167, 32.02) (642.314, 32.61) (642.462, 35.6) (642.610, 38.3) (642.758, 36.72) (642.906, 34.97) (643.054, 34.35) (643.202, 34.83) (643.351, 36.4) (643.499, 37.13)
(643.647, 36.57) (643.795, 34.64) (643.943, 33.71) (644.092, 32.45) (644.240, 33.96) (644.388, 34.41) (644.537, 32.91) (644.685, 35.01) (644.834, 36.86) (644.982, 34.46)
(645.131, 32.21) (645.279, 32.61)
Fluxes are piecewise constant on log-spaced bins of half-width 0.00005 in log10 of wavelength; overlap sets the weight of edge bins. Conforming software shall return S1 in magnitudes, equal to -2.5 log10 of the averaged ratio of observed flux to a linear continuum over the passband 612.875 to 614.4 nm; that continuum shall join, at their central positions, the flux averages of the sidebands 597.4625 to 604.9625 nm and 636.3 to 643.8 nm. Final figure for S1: 0.09 mag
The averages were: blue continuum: 38.4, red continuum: 35.3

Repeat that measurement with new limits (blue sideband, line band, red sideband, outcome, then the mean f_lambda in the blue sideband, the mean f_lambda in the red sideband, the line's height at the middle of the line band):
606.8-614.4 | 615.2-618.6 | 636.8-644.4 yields 0.014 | 35.9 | 35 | 35.7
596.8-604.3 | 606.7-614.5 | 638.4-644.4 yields 0.052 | 38.6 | 35.1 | 37.7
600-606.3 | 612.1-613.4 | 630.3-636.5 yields 0.109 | 38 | 35.3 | 37.1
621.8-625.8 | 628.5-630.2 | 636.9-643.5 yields 0.021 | 35.7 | 35.1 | 35.5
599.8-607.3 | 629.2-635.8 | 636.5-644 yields 0.024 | 38.2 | 35.2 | 35.9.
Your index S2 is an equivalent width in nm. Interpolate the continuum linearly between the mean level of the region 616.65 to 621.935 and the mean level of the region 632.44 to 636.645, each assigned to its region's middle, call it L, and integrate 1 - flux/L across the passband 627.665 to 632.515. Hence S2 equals 0.11 nm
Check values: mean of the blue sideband 36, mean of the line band 35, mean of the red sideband 35.7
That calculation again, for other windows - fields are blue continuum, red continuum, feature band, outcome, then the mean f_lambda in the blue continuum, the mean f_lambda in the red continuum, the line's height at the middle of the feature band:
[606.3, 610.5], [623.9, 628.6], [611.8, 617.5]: 0.262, 37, 35.2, 36.4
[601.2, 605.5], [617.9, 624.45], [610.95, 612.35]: 0.053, 38.5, 36.1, 37.4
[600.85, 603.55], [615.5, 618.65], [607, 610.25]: -0.020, 38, 35.2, 36.8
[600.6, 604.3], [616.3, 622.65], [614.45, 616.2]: 0.024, 38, 35.8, 36.4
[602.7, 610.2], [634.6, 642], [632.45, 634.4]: -0.011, 37.8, 35.3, 35.7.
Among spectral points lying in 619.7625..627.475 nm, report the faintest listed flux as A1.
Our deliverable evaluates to 31.48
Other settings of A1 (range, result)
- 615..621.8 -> 29.28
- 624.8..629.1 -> 32.18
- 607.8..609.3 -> 34.05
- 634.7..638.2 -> 33.51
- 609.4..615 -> 30.08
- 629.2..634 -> 31.31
